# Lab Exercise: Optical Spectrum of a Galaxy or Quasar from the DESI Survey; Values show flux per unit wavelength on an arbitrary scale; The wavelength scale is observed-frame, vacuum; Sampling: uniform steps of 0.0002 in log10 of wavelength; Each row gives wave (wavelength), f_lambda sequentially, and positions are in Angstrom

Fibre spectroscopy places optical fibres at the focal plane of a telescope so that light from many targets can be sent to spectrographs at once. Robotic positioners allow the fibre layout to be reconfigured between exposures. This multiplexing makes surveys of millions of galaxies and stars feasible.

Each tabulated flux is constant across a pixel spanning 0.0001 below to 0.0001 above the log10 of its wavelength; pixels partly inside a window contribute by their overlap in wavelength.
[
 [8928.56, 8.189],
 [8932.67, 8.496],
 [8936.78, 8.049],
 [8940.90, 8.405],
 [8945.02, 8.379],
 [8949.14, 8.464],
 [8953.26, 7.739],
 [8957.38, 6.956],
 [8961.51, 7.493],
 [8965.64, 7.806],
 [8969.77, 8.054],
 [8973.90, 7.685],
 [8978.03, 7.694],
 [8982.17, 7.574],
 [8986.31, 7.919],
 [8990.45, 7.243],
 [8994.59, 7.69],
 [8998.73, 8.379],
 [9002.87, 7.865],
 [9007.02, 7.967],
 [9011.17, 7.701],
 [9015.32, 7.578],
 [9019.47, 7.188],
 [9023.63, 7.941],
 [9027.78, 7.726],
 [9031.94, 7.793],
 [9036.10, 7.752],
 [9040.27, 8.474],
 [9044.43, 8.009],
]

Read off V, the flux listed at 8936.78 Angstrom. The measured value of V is 8.049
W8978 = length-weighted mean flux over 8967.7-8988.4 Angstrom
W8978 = 7.78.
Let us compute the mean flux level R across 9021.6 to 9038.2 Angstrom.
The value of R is 7.8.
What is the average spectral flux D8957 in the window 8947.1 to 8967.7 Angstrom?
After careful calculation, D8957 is 7.69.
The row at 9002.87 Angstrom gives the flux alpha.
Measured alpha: 7.865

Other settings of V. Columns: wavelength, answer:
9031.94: 7.793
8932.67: 8.496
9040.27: 8.474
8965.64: 7.806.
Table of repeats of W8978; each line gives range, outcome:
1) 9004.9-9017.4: 7.75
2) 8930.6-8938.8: 8.28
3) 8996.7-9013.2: 7.98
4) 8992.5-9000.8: 8.04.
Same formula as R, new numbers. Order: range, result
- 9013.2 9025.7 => 7.57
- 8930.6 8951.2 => 8.36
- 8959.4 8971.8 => 7.78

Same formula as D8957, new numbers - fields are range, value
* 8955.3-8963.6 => 7.23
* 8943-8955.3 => 8.2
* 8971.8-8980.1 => 7.69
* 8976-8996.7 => 7.62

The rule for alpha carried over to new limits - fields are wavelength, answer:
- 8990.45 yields 7.243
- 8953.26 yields 7.739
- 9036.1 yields 7.752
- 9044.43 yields 8.009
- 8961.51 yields 7.493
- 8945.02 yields 8.379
